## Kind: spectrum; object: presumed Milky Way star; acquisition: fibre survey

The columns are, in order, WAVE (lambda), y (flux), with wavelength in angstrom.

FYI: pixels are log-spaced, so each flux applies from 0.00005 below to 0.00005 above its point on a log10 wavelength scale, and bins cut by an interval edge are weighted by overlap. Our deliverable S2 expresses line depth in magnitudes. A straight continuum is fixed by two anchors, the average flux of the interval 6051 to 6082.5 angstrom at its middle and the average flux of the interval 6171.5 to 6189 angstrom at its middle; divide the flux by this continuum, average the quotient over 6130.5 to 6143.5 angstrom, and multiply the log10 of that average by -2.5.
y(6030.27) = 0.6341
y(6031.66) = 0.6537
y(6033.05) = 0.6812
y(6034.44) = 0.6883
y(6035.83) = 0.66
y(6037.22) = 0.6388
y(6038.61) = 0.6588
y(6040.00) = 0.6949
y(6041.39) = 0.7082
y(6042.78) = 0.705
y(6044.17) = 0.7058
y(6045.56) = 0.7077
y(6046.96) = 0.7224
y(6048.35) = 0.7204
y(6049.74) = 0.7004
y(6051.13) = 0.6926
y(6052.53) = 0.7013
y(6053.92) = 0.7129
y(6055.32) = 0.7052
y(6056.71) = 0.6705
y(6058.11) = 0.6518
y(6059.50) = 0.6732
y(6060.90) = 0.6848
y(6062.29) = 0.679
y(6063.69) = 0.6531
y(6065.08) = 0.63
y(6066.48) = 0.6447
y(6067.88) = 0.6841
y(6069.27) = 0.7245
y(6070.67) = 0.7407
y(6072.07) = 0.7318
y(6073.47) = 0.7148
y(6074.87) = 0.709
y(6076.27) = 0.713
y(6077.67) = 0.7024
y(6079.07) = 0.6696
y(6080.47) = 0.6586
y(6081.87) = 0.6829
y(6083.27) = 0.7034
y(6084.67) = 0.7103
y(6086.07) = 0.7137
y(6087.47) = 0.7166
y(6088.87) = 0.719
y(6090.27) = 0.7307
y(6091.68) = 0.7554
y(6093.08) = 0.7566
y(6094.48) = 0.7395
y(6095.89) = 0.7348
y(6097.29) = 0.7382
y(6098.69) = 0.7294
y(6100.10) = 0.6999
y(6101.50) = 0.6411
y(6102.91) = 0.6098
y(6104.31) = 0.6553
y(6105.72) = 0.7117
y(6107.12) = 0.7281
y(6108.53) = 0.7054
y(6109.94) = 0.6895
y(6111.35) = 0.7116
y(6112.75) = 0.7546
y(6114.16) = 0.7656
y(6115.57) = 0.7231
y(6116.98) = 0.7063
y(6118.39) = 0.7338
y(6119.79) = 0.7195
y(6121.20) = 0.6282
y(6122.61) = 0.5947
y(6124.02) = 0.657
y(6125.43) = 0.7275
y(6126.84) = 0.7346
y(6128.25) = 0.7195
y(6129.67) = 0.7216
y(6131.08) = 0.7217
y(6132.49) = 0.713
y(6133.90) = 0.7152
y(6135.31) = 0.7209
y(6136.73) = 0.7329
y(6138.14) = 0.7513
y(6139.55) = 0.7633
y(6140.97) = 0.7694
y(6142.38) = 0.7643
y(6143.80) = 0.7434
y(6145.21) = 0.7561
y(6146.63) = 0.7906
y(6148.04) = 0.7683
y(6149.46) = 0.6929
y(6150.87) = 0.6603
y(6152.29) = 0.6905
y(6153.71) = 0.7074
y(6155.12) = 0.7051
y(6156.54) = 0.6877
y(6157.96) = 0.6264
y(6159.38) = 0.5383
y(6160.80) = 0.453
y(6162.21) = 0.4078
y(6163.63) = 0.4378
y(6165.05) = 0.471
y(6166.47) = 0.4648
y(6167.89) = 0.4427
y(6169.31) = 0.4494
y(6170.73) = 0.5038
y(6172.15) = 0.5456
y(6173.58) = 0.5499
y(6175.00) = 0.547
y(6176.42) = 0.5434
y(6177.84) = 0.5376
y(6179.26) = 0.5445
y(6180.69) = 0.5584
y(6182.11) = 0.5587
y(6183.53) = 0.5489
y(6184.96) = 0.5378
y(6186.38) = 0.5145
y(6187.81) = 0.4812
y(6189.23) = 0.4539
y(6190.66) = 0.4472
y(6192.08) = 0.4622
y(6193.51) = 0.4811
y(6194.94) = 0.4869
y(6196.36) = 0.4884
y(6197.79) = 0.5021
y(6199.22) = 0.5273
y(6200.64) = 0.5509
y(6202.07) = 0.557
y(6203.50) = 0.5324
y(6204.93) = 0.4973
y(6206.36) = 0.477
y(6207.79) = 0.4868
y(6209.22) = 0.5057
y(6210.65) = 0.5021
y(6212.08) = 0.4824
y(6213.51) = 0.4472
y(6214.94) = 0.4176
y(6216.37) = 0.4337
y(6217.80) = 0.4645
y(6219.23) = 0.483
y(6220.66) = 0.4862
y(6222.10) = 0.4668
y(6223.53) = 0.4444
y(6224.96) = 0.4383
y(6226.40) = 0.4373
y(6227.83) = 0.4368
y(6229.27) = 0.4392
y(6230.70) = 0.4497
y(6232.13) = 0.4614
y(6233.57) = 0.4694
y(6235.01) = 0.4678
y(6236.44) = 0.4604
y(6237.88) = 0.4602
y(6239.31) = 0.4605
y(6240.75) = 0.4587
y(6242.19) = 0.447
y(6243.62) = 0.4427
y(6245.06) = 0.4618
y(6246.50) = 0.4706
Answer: -0.238 mag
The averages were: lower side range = 0.688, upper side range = 0.537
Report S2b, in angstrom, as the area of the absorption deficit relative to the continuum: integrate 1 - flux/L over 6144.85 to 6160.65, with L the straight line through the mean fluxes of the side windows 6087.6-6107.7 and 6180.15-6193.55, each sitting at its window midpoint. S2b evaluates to -2.7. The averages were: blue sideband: 0.711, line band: 0.683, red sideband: 0.505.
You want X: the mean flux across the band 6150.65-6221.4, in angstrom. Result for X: 0.517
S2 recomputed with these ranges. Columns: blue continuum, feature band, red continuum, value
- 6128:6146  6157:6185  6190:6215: 0.18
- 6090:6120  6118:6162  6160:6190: -0.15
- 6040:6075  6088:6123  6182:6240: -0.13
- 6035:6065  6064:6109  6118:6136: -0.01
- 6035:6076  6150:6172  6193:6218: 0.00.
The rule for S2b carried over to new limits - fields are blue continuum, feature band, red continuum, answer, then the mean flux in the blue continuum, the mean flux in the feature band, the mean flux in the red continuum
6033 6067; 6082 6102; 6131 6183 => -1.9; 0.684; 0.721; 0.621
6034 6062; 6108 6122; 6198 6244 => -2.5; 0.69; 0.713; 0.472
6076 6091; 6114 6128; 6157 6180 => -1.9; 0.702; 0.697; 0.506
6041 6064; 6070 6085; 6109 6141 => 0.0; 0.694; 0.703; 0.715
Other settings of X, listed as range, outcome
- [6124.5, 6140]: 0.728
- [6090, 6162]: 0.704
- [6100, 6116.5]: 0.7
